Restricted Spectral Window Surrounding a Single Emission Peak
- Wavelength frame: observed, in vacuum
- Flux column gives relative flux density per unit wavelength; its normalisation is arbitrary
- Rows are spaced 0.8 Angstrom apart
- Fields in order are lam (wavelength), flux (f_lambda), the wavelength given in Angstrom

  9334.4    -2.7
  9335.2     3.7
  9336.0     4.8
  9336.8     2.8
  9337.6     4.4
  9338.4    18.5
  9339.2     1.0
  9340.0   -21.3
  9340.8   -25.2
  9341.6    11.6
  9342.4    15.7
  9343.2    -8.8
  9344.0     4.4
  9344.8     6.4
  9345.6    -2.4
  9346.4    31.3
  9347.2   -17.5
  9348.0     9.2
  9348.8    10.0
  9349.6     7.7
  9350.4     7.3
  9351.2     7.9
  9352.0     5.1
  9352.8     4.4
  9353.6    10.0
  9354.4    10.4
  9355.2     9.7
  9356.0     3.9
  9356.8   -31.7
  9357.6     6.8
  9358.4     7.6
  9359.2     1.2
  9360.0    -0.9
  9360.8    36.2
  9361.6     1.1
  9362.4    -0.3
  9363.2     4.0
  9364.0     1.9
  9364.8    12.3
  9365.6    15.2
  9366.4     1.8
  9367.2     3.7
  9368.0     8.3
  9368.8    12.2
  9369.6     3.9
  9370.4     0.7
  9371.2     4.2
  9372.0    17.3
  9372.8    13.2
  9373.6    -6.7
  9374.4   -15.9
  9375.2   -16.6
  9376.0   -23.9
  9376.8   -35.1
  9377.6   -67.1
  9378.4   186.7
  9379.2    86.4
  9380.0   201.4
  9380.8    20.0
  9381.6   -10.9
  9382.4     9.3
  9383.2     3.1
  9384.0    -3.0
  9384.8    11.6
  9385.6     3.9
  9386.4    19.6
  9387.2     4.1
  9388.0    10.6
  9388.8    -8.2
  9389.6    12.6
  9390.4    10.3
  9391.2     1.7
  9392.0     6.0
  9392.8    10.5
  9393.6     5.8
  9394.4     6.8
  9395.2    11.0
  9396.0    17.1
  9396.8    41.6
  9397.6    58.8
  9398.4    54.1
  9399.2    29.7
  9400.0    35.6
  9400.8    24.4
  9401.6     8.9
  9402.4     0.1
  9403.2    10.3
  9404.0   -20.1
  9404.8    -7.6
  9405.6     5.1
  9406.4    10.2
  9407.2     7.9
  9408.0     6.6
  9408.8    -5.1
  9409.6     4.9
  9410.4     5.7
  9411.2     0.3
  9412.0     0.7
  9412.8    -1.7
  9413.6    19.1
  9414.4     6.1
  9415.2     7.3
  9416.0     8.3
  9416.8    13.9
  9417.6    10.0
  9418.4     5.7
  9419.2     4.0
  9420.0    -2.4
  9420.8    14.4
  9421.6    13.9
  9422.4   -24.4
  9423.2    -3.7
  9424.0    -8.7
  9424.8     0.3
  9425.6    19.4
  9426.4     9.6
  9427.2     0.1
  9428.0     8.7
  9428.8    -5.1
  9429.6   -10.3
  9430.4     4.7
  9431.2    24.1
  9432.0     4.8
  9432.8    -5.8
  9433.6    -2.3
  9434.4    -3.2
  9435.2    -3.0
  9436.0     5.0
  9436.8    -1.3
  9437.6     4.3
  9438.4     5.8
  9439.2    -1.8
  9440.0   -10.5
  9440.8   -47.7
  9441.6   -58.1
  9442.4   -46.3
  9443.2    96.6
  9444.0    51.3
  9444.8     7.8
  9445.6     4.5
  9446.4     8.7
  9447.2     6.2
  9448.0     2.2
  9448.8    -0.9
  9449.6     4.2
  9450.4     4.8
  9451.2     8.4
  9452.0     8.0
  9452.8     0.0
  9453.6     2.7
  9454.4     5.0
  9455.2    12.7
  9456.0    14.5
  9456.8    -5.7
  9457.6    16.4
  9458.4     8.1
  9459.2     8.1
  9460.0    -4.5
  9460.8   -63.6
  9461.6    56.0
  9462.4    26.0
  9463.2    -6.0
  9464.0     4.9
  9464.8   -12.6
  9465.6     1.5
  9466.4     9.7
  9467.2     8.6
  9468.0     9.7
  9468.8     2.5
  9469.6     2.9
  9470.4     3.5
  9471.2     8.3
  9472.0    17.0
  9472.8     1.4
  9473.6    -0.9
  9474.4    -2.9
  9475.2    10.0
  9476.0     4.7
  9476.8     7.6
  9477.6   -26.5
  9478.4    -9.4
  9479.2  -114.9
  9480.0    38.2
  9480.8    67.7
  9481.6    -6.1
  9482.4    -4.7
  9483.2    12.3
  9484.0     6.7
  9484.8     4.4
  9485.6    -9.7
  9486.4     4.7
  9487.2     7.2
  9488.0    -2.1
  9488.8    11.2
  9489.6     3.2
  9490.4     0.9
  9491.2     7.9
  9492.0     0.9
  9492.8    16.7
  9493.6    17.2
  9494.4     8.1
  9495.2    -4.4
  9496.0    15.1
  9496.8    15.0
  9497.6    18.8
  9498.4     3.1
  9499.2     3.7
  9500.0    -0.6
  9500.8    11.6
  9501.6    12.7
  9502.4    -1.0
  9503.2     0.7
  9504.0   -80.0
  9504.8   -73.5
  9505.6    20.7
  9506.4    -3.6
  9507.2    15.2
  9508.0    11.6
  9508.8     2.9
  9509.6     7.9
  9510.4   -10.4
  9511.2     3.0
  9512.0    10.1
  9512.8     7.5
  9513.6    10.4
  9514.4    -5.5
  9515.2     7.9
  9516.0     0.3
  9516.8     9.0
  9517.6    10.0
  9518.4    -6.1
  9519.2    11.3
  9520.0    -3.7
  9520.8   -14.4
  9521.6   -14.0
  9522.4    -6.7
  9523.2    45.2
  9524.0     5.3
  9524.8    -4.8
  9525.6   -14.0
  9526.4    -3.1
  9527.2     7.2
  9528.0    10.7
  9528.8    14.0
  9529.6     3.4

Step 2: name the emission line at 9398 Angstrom [O III]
